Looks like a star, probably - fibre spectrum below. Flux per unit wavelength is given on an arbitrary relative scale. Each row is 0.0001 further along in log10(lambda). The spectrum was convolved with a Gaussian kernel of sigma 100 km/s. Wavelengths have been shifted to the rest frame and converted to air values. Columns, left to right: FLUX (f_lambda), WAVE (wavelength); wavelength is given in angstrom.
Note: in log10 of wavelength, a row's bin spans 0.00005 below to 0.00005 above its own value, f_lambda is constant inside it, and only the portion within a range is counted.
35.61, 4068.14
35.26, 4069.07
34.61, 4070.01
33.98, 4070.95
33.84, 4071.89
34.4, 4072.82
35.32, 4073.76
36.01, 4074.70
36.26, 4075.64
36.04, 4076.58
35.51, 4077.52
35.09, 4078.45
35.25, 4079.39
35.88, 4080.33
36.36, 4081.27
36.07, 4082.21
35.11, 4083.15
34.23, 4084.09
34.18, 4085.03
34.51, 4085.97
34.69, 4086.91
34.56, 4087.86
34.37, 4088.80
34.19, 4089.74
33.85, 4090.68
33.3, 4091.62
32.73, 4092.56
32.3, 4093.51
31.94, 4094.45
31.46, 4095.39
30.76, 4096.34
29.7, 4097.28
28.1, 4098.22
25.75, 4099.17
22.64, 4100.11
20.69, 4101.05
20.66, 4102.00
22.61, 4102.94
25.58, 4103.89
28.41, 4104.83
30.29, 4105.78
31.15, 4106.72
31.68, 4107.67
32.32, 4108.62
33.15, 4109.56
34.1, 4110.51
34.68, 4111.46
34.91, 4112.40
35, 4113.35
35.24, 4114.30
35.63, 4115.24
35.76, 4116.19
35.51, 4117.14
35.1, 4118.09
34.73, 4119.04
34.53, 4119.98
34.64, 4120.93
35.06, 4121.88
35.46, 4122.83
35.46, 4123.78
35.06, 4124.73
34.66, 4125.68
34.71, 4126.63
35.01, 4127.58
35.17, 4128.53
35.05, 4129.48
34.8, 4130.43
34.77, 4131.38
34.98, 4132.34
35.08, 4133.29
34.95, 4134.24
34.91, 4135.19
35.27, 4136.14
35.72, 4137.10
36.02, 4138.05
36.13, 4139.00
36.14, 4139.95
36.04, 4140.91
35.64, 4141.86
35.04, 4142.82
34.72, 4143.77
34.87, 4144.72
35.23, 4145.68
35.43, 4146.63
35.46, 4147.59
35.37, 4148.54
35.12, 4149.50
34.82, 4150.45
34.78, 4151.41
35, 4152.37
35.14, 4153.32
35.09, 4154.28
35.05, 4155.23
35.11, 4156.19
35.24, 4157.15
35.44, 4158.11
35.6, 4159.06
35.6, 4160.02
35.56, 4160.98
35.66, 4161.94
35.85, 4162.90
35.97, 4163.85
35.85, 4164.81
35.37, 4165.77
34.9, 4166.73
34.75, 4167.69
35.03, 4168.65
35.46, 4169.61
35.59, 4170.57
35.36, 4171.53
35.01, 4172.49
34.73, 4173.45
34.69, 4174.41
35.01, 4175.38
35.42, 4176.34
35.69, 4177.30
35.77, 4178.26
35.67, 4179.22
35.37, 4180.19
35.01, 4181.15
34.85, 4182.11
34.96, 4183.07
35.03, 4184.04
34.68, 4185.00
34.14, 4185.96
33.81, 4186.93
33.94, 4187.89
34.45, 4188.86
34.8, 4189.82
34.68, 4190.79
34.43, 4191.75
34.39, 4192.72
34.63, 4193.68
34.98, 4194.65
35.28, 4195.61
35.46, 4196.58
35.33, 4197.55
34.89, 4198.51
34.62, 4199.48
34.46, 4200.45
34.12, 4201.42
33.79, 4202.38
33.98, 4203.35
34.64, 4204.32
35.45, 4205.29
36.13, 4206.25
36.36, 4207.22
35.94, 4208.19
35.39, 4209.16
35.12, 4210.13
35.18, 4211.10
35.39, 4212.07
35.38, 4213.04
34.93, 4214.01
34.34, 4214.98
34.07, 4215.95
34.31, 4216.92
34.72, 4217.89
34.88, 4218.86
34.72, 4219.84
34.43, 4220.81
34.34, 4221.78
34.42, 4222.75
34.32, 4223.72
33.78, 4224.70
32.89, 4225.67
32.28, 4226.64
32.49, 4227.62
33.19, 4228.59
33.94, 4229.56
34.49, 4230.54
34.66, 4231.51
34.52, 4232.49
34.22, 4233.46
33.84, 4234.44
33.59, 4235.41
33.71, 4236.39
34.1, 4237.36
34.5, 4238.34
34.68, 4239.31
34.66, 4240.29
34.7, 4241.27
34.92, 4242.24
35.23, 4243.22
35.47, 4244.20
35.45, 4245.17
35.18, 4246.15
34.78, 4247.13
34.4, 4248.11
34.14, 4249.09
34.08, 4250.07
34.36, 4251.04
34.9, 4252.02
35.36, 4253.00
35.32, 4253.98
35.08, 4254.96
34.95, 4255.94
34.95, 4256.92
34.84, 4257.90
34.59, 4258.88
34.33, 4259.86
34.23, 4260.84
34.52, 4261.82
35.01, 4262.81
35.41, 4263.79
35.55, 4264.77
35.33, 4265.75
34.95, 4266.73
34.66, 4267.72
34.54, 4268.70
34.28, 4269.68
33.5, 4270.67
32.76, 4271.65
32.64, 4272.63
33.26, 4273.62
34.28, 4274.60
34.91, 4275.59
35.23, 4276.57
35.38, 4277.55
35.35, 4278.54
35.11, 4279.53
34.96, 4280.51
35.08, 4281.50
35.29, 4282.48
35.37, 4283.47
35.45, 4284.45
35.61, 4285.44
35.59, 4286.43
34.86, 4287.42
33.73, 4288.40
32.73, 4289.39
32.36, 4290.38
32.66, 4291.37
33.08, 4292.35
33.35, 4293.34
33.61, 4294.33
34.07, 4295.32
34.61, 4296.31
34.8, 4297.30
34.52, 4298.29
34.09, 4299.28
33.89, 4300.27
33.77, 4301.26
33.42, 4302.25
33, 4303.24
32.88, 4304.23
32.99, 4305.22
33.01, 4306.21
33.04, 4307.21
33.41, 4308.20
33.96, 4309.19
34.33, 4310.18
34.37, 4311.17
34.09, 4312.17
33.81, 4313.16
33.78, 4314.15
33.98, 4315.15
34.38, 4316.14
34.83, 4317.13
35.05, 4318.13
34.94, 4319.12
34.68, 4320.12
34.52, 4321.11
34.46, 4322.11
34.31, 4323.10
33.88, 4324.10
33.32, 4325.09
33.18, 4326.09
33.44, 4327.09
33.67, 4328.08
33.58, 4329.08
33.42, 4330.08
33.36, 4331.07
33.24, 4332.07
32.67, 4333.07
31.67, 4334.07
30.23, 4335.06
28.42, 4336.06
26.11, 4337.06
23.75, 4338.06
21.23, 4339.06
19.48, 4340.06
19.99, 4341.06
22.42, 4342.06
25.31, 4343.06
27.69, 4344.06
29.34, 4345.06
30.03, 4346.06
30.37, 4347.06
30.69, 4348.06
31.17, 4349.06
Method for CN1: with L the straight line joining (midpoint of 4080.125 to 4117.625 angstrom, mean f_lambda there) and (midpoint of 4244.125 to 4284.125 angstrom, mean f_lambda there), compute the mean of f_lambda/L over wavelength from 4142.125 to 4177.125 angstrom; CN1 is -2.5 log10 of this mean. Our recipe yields -0.07 mag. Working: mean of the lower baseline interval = 31.8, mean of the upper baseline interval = 34.7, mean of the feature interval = 35.2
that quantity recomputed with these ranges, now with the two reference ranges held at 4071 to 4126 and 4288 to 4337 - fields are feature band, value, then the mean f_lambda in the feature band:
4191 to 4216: -0.06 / 35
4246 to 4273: -0.04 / 34.6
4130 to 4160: -0.07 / 35.3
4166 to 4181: -0.07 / 35.2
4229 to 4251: -0.04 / 34.5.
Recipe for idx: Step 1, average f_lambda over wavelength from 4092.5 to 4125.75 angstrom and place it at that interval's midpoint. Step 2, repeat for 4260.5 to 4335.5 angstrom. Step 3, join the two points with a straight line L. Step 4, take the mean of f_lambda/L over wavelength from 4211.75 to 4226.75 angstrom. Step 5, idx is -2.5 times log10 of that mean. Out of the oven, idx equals -0.04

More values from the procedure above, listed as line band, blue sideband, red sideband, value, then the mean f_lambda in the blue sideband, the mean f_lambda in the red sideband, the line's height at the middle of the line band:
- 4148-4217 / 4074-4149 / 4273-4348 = -0.059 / 33.5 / 32.6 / 33.2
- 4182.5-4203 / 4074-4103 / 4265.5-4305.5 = -0.043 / 32.2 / 34.2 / 33.3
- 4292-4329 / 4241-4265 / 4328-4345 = -0.131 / 34.9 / 27.9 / 30.1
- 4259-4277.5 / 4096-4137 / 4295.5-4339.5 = -0.053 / 32.5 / 32.9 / 32.8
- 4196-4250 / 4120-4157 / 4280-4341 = -0.015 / 35.2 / 32.9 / 34.1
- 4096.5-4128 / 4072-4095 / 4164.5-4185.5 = 0.100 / 34.7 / 35.2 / 34.8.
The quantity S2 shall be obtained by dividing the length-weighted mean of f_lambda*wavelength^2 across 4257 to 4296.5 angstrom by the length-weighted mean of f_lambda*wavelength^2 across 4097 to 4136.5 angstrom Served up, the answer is 1.1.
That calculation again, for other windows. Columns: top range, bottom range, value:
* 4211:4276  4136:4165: 1.02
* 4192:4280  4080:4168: 1.08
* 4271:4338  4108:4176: 1.03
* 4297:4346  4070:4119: 1.08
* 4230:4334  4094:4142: 1.13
